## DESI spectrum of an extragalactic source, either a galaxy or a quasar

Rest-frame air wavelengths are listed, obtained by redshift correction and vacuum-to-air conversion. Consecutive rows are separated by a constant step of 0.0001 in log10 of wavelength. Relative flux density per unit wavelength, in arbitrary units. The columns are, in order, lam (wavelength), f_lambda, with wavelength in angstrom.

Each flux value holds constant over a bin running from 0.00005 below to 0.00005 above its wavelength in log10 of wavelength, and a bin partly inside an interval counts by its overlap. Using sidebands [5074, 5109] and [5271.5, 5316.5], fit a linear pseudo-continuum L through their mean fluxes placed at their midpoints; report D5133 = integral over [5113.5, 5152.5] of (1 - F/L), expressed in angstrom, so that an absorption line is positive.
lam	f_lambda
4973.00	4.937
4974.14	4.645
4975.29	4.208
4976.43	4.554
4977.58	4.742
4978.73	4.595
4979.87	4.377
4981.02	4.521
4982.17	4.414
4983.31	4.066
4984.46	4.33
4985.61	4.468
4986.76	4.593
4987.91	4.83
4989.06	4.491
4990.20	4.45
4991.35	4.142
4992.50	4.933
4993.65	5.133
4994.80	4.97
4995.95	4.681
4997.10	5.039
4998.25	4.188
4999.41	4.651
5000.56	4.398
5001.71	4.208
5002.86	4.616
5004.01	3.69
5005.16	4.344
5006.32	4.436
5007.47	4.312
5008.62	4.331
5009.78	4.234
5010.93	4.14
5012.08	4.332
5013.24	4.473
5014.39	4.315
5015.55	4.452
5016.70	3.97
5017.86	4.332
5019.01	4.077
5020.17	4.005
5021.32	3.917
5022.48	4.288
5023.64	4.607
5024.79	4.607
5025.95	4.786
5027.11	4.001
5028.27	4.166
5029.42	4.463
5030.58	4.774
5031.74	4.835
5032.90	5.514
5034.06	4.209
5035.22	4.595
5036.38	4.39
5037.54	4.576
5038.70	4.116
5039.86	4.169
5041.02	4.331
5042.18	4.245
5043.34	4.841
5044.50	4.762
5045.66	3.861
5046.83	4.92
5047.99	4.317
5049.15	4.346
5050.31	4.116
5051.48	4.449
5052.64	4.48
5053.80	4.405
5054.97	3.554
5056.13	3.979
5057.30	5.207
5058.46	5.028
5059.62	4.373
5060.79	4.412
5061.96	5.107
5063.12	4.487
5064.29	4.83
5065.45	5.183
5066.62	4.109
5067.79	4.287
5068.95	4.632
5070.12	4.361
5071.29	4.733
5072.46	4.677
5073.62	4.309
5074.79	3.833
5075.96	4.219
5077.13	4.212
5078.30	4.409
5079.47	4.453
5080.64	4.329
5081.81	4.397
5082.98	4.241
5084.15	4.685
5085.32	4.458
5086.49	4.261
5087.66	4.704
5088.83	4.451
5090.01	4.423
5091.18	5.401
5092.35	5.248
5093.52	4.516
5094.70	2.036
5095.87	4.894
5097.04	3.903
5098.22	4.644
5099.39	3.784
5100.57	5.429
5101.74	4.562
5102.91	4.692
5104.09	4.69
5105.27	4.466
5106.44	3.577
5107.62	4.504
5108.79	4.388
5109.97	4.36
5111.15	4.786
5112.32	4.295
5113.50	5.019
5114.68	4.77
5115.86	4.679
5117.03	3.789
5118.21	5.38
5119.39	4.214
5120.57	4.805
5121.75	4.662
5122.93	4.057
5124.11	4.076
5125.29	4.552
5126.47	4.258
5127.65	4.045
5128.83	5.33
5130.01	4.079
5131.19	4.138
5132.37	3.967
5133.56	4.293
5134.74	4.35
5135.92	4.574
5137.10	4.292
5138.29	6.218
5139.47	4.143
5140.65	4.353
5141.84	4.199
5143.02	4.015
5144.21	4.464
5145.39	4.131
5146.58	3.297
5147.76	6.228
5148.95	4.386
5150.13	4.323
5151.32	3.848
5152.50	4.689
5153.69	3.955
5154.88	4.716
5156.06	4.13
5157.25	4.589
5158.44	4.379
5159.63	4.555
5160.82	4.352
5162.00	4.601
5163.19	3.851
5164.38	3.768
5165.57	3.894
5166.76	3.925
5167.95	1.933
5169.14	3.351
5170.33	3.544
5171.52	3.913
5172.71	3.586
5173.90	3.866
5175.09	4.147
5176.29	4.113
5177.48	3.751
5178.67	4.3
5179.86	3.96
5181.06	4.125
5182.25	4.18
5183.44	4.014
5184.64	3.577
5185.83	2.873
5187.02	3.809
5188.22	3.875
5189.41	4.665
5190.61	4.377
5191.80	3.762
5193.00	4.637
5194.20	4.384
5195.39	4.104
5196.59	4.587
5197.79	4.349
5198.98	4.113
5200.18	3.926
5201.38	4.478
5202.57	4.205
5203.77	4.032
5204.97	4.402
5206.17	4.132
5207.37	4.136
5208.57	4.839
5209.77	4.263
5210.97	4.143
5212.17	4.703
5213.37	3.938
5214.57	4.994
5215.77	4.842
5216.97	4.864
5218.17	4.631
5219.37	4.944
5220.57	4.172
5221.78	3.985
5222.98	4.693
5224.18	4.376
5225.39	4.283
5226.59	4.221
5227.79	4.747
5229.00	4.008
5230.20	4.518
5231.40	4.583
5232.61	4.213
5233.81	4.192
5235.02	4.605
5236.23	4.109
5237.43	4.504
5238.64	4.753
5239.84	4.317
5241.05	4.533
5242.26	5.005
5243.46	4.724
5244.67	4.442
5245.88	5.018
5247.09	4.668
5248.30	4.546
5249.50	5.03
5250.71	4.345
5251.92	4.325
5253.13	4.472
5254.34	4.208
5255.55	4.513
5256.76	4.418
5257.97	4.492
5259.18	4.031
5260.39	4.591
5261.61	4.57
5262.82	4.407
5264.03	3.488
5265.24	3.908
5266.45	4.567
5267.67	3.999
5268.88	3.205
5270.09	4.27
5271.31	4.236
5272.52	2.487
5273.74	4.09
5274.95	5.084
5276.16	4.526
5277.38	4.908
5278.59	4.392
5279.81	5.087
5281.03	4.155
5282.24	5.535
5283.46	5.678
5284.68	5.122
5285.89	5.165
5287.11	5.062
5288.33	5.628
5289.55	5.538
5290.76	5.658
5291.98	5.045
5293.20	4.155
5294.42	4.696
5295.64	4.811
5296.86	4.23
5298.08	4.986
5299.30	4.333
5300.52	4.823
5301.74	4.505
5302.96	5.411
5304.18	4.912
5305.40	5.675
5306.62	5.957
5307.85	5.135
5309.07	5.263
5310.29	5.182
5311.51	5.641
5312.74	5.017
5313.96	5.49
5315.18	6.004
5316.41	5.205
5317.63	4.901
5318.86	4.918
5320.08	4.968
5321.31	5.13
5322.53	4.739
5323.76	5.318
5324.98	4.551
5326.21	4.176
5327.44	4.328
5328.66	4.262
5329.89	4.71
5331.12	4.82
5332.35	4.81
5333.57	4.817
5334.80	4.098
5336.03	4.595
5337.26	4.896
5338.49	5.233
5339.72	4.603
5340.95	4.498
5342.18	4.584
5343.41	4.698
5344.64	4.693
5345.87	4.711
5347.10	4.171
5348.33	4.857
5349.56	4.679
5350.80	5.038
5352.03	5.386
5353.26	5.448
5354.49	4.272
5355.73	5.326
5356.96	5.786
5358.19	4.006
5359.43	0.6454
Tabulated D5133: 0.6 angstrom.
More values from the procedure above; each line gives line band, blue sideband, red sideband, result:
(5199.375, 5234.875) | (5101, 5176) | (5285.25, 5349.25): 1.4 angstrom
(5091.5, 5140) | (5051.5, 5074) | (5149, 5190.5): -2.2 angstrom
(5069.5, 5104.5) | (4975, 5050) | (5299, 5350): 0.9 angstrom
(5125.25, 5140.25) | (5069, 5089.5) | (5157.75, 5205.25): -1.0 angstrom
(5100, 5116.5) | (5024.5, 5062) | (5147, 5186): -1.3 angstrom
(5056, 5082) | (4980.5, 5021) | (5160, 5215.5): -1.4 angstrom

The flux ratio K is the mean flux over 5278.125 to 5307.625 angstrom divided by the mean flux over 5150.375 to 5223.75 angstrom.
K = 1.2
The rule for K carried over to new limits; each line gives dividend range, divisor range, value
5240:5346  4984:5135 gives 1.06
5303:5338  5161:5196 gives 1.28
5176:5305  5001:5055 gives 1.02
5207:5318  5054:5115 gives 1.04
